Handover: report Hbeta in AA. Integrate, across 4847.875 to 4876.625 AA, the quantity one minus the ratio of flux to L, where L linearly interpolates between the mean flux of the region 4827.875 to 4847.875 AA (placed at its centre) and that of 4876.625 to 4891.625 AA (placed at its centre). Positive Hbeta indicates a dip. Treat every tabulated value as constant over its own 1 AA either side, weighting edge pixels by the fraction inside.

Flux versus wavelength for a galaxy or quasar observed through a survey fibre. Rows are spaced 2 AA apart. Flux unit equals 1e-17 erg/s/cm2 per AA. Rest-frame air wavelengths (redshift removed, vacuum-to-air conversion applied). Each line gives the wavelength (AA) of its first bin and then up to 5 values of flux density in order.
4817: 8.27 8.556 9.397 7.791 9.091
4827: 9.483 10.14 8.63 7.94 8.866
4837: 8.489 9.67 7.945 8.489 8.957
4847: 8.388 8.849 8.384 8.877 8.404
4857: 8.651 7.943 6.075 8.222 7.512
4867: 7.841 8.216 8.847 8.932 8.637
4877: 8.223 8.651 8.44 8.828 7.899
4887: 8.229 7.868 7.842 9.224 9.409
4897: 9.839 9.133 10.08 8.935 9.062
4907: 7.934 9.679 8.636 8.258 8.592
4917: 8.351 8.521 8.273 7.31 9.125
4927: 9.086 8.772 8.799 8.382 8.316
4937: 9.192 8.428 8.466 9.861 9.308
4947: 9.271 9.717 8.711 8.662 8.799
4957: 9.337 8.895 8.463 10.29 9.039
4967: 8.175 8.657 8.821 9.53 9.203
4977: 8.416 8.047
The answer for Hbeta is 0.9 AA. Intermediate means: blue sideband 8.76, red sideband 8.26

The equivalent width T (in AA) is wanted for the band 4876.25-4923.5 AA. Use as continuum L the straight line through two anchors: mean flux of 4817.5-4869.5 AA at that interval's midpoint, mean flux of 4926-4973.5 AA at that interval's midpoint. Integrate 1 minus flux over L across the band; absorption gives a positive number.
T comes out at 0.46 AA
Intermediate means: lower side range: 8.49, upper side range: 8.95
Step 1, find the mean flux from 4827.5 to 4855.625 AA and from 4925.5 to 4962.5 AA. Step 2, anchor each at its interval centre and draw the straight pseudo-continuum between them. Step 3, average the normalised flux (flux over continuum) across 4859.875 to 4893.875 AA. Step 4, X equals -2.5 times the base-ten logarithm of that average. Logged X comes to 0.08 mag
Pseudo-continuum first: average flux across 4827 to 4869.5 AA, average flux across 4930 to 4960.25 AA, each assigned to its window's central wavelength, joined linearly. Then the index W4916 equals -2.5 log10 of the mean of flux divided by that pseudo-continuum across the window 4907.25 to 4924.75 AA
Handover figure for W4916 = 0.04 mag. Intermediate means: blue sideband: 8.43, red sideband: 8.94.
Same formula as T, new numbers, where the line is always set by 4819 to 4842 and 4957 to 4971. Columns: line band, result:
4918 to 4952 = 0.5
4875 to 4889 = 0.8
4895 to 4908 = -0.4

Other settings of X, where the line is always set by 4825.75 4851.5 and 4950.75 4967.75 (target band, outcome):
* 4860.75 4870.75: 0.14 mag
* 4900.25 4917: 0.00 mag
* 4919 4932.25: 0.04 mag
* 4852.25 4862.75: 0.11 mag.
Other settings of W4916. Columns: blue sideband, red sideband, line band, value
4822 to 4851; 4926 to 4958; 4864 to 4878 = 0.06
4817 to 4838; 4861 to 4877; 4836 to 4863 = 0.01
